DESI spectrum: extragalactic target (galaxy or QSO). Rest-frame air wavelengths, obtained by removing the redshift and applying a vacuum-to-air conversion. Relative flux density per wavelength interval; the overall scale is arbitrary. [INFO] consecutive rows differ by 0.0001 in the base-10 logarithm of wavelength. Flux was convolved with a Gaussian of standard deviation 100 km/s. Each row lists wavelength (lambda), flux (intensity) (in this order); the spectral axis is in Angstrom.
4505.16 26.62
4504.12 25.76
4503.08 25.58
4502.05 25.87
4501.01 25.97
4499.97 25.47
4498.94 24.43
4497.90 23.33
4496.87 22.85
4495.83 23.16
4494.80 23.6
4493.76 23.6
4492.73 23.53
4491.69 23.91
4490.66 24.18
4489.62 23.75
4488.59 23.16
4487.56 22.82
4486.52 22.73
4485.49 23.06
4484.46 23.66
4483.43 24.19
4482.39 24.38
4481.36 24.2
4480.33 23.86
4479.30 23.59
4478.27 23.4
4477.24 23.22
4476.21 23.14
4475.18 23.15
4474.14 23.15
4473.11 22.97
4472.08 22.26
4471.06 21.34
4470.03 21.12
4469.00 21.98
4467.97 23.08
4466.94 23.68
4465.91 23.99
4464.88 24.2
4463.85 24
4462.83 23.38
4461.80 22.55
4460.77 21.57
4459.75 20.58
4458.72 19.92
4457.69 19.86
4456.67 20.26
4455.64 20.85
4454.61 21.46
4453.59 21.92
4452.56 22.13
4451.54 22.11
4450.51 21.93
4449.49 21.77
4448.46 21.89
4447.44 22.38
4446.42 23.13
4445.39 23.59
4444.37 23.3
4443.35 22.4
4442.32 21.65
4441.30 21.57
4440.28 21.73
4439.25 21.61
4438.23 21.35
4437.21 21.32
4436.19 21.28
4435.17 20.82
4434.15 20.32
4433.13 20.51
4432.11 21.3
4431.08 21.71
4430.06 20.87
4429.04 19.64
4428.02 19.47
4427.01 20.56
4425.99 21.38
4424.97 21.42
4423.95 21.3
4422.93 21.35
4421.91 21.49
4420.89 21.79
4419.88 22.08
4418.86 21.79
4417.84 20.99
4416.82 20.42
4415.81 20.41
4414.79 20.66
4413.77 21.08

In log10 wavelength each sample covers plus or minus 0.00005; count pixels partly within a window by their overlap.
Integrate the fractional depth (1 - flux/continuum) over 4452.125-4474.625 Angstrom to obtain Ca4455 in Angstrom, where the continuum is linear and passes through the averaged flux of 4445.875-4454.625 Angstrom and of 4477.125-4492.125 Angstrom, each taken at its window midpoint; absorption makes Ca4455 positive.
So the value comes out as 0.6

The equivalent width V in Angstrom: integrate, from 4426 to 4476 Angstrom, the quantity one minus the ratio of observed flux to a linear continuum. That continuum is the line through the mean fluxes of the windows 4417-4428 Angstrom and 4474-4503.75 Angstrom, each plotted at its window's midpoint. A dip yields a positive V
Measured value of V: 1.3 Angstrom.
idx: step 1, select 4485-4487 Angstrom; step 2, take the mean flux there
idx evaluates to 22.9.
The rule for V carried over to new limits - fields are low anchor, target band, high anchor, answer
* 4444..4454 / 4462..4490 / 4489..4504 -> 0.28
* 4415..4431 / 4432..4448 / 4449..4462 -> -0.48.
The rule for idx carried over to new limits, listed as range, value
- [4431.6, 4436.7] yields 20.9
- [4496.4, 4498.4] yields 23.2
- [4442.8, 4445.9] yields 23.1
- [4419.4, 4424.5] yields 21.6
